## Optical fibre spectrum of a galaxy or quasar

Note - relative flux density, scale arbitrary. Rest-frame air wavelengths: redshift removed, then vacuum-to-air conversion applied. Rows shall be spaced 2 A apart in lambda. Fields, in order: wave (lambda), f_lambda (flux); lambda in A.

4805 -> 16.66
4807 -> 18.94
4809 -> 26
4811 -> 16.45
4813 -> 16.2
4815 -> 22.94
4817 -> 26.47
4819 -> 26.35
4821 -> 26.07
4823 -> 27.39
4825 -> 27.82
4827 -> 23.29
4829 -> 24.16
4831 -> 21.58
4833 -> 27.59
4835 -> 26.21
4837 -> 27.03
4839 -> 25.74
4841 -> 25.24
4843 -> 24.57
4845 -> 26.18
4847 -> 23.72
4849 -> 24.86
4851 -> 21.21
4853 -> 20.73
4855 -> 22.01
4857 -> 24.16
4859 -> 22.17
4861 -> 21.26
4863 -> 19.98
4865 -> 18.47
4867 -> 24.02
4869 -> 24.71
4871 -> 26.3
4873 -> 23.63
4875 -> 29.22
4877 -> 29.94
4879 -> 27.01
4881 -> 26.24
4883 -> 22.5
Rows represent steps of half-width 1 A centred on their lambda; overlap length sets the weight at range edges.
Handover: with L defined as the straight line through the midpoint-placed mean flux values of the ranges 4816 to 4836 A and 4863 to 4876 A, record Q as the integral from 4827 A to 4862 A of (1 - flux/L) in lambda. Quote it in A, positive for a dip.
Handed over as 1.41 A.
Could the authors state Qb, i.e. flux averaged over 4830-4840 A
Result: 25.6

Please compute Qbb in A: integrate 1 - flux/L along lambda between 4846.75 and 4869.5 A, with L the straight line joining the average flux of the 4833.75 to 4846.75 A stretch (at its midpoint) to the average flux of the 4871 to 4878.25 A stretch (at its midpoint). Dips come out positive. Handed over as 3.8 A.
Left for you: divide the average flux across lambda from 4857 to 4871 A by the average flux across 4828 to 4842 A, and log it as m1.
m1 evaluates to 0.9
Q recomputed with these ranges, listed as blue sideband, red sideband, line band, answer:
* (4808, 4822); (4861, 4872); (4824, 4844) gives -2.2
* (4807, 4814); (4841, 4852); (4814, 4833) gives -3.7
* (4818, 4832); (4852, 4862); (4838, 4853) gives -0.7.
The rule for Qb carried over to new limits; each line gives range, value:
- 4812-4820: 23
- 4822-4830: 25.7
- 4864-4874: 23.4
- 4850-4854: 21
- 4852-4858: 22.3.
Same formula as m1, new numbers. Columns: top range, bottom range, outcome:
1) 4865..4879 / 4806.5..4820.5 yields 1.16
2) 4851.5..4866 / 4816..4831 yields 0.83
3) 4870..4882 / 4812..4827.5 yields 1.10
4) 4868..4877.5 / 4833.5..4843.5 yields 1.03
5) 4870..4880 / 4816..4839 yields 1.05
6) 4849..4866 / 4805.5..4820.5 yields 0.98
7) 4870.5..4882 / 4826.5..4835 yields 1.11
